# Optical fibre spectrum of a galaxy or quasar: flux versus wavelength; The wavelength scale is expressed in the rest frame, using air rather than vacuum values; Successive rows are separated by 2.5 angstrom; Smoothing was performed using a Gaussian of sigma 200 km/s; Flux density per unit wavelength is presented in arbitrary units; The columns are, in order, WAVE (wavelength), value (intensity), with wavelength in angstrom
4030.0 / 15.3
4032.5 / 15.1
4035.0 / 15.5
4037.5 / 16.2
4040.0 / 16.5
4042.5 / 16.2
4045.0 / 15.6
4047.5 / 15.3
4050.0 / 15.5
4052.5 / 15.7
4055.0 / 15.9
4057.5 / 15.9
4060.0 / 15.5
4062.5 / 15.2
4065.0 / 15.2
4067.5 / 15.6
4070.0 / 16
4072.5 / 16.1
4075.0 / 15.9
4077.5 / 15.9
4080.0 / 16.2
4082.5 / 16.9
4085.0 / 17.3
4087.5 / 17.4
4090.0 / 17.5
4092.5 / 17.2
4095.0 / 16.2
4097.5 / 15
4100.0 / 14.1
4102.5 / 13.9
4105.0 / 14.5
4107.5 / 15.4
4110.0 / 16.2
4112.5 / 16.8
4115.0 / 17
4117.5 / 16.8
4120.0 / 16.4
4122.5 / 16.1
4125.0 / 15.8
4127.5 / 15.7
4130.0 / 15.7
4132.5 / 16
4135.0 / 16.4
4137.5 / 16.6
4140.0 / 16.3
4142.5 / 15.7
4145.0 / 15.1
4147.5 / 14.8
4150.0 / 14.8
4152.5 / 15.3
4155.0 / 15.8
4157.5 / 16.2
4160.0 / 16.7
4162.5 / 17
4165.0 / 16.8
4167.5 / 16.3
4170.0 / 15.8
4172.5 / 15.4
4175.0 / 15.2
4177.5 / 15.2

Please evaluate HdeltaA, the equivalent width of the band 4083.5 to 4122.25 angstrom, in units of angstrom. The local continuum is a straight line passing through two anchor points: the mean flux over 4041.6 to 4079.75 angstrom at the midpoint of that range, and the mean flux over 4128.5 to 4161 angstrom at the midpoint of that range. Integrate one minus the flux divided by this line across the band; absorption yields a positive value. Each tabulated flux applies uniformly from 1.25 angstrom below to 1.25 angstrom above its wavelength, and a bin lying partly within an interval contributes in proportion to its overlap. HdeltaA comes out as -0.90 angstrom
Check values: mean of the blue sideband 15.7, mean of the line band 16.1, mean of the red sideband 15.8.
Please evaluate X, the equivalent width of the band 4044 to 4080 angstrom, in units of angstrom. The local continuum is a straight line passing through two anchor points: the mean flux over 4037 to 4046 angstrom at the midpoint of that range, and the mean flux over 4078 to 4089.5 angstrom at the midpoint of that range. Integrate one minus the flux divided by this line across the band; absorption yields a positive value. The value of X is 1.8 angstrom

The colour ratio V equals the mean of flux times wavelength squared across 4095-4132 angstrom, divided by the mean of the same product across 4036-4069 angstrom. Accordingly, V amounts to 1.03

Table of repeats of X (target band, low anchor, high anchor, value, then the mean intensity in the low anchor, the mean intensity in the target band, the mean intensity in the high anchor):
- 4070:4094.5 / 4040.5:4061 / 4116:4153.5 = -1.37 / 15.7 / 16.7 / 15.8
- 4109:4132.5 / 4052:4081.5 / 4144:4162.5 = -0.87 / 15.8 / 16.3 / 15.6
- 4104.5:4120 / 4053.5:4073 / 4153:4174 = -0.28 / 15.7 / 16.2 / 16.2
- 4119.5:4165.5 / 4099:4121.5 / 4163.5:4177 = -0.41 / 15.7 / 15.9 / 15.9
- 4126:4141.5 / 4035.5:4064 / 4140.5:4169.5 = -0.25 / 15.8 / 16.1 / 15.9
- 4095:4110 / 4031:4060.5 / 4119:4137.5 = 1.04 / 15.7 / 14.8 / 16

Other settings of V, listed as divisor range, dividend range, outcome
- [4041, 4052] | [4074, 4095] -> 1.09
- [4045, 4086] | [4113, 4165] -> 1.05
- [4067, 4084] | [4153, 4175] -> 1.05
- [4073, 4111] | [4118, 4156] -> 1.01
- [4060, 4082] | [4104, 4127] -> 1.04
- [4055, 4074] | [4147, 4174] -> 1.07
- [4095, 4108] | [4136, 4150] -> 1.09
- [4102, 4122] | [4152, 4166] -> 1.05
